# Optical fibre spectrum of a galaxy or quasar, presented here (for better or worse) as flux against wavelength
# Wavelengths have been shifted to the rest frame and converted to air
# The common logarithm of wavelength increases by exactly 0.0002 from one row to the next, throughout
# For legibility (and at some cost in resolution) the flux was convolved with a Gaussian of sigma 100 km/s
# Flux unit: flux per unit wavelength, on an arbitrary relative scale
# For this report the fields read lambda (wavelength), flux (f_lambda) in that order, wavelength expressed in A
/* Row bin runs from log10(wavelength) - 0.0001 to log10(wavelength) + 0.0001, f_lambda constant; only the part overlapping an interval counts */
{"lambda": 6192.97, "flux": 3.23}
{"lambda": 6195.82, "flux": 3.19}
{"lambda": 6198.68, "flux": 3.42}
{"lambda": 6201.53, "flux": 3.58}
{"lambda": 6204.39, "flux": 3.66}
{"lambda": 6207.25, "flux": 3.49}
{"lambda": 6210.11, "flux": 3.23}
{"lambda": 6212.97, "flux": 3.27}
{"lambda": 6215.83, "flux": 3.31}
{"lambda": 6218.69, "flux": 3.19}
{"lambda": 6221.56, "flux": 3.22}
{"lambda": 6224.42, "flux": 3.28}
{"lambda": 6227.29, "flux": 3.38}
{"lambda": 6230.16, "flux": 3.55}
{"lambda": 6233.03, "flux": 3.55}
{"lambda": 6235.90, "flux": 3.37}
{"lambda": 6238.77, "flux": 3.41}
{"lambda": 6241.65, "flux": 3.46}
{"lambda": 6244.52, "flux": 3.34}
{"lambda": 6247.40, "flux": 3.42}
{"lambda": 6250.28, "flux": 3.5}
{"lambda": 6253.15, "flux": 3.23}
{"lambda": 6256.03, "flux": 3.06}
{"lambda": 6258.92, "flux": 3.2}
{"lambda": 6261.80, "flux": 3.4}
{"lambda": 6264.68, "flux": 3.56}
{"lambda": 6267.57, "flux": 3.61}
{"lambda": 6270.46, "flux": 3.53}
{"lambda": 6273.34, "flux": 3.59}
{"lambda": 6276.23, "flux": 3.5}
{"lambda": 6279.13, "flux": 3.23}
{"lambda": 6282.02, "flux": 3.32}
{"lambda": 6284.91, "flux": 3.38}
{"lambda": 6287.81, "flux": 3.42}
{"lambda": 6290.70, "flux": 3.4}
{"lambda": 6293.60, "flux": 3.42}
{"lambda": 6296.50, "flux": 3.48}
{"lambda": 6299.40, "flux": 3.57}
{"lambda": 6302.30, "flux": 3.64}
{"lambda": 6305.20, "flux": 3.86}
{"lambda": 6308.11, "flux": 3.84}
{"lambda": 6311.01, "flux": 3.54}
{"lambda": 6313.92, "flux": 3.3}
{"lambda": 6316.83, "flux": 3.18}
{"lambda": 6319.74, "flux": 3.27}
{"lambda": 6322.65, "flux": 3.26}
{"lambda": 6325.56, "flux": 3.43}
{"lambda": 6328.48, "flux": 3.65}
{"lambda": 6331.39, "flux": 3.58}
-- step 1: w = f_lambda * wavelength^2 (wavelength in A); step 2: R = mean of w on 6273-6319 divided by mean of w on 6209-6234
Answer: 1.1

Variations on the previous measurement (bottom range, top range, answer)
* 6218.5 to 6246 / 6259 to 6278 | 1.05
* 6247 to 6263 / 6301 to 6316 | 1.12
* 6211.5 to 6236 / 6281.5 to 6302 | 1.05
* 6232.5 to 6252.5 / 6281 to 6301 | 1.02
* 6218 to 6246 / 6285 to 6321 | 1.06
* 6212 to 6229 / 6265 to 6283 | 1.08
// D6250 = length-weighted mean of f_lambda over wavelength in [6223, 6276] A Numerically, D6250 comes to 3.42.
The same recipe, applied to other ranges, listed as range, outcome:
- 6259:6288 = 3.44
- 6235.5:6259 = 3.34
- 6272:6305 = 3.47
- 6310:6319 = 3.32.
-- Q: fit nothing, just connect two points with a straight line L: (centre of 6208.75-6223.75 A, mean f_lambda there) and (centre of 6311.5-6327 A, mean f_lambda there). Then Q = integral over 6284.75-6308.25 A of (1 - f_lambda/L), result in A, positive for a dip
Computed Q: -1.85 A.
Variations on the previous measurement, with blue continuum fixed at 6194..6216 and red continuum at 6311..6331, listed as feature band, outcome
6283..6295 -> -0.08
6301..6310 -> -1.05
